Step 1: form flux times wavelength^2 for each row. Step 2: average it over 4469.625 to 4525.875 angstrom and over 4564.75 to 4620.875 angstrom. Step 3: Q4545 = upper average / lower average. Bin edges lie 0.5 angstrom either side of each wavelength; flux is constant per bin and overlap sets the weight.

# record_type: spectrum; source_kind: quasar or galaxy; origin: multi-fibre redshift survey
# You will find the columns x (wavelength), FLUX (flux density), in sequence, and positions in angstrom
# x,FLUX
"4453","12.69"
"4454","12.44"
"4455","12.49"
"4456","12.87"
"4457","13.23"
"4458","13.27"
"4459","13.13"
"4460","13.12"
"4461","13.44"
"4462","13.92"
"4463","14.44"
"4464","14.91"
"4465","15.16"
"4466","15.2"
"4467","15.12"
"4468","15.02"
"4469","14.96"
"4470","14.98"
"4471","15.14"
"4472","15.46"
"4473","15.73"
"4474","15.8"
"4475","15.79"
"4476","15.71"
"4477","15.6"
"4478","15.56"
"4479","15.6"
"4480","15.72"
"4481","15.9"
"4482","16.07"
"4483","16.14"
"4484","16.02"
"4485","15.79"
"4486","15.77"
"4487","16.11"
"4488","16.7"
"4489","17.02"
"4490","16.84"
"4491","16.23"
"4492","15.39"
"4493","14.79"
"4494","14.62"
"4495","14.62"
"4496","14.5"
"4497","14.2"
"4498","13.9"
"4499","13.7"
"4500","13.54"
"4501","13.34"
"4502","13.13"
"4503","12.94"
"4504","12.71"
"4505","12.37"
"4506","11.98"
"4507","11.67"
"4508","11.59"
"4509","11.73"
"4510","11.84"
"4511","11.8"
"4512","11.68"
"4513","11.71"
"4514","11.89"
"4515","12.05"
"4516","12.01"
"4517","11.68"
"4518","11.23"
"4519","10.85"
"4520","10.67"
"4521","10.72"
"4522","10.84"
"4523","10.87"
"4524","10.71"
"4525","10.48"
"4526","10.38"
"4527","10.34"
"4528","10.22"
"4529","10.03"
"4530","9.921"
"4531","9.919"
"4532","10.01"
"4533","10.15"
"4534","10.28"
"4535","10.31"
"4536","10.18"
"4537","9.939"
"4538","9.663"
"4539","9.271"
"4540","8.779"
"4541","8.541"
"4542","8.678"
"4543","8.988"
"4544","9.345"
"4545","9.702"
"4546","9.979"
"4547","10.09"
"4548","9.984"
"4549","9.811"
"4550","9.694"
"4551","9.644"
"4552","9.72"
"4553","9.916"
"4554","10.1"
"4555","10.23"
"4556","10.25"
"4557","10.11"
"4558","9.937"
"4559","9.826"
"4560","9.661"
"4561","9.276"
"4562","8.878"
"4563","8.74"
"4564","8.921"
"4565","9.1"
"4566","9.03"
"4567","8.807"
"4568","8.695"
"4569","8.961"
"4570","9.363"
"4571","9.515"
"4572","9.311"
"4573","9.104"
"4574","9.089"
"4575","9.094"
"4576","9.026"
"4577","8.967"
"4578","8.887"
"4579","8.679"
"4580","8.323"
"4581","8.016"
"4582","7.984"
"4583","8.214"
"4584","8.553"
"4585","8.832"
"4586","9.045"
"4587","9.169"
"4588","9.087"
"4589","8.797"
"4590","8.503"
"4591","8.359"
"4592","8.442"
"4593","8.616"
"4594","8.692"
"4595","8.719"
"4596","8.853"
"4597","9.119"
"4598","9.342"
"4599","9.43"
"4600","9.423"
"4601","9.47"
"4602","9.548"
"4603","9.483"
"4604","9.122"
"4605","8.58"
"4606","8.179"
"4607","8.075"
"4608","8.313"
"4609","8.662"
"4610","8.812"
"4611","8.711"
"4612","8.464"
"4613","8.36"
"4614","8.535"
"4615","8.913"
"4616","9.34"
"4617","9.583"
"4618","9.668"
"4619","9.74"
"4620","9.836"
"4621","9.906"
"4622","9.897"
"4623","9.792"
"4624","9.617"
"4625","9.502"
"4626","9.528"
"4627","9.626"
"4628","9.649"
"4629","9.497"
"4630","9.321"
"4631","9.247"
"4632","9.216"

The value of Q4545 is 0.68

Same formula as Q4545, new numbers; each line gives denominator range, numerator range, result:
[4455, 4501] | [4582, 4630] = 0.64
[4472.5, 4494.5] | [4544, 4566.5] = 0.63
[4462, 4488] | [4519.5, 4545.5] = 0.66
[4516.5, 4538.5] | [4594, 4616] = 0.88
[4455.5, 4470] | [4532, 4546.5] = 0.70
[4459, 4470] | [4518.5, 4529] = 0.75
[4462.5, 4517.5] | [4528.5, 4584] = 0.67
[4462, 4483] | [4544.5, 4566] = 0.65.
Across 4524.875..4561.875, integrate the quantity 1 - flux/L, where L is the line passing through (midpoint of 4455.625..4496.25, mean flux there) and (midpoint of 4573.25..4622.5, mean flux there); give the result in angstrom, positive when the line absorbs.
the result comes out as 5.96 angstrom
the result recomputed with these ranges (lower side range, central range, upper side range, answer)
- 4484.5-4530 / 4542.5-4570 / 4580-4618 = 2.91 angstrom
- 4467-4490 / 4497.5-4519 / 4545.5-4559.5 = 1.86 angstrom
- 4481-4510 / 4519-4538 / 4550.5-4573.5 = 2.55 angstrom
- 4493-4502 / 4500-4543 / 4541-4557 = 3.95 angstrom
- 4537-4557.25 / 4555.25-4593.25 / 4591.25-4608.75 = 1.09 angstrom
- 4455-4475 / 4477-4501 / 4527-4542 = -4.74 angstrom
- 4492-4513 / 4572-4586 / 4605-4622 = 2.09 angstrom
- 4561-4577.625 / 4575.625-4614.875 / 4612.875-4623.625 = 2.15 angstrom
